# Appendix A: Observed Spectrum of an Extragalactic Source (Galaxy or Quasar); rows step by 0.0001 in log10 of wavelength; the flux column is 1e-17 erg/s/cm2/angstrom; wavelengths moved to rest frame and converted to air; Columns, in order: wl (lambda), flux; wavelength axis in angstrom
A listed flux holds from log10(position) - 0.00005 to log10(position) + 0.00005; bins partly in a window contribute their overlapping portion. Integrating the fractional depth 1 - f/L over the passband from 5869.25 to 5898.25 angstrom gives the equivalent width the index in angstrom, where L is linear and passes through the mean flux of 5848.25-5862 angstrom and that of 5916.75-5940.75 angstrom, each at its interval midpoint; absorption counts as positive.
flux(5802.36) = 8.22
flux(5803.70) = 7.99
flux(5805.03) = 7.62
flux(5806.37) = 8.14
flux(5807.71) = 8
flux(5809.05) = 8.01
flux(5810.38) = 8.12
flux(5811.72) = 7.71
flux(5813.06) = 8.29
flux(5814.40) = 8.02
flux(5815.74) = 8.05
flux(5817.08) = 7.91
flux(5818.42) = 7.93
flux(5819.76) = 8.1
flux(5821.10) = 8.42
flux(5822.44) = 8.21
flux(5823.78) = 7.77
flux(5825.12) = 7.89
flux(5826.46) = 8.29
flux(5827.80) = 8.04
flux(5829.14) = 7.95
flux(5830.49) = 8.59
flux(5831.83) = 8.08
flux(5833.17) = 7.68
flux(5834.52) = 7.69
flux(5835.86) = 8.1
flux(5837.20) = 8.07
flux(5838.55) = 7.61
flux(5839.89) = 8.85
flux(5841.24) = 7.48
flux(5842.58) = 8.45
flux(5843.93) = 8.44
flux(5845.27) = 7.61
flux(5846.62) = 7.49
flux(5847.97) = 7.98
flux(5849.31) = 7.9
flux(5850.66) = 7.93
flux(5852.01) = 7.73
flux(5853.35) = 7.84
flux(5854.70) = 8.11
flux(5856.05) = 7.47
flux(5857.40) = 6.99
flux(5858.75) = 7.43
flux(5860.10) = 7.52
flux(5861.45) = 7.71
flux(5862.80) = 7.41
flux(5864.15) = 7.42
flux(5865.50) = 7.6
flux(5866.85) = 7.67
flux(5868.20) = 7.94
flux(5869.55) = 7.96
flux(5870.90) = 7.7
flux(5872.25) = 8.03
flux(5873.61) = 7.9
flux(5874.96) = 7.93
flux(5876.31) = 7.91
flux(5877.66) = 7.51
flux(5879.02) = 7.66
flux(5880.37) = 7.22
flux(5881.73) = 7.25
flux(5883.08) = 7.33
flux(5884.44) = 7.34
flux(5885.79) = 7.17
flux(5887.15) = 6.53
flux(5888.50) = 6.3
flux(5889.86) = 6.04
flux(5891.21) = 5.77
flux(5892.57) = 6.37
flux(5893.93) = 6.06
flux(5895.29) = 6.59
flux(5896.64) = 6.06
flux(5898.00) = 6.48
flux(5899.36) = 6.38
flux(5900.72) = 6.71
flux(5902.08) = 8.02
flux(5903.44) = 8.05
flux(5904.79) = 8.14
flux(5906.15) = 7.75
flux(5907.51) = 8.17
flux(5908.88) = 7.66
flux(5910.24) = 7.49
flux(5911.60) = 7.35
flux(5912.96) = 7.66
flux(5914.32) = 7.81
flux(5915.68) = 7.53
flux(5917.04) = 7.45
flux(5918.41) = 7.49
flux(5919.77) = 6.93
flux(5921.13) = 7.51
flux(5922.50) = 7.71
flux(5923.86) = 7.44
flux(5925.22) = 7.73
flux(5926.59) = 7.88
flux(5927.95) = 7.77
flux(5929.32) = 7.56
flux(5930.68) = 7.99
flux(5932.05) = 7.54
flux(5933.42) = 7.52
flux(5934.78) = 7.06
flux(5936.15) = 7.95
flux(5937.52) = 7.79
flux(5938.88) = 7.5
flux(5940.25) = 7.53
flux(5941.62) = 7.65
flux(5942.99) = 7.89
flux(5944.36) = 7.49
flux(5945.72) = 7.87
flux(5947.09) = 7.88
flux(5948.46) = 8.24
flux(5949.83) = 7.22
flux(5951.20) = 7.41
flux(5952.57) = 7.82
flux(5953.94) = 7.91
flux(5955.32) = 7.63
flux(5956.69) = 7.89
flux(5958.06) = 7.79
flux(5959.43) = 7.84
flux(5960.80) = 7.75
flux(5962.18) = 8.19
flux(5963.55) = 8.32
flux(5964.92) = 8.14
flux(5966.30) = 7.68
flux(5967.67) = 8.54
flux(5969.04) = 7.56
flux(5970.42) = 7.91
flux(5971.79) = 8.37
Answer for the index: 2.2 angstrom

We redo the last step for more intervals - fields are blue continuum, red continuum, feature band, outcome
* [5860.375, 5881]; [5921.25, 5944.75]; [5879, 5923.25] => 3.1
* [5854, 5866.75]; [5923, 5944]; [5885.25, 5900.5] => 2.5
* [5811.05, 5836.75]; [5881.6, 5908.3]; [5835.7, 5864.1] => -0.6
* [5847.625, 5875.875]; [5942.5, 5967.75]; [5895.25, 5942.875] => 1.9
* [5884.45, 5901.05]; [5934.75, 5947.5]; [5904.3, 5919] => -1.7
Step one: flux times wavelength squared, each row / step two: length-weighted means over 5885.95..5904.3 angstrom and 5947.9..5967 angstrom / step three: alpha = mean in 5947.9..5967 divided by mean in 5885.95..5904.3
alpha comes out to 1.2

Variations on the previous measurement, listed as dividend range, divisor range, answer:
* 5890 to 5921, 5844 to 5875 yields 0.94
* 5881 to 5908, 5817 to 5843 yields 0.88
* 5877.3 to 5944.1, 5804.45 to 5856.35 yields 0.94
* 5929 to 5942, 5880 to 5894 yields 1.16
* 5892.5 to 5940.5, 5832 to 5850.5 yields 0.96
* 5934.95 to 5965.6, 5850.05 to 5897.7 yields 1.10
